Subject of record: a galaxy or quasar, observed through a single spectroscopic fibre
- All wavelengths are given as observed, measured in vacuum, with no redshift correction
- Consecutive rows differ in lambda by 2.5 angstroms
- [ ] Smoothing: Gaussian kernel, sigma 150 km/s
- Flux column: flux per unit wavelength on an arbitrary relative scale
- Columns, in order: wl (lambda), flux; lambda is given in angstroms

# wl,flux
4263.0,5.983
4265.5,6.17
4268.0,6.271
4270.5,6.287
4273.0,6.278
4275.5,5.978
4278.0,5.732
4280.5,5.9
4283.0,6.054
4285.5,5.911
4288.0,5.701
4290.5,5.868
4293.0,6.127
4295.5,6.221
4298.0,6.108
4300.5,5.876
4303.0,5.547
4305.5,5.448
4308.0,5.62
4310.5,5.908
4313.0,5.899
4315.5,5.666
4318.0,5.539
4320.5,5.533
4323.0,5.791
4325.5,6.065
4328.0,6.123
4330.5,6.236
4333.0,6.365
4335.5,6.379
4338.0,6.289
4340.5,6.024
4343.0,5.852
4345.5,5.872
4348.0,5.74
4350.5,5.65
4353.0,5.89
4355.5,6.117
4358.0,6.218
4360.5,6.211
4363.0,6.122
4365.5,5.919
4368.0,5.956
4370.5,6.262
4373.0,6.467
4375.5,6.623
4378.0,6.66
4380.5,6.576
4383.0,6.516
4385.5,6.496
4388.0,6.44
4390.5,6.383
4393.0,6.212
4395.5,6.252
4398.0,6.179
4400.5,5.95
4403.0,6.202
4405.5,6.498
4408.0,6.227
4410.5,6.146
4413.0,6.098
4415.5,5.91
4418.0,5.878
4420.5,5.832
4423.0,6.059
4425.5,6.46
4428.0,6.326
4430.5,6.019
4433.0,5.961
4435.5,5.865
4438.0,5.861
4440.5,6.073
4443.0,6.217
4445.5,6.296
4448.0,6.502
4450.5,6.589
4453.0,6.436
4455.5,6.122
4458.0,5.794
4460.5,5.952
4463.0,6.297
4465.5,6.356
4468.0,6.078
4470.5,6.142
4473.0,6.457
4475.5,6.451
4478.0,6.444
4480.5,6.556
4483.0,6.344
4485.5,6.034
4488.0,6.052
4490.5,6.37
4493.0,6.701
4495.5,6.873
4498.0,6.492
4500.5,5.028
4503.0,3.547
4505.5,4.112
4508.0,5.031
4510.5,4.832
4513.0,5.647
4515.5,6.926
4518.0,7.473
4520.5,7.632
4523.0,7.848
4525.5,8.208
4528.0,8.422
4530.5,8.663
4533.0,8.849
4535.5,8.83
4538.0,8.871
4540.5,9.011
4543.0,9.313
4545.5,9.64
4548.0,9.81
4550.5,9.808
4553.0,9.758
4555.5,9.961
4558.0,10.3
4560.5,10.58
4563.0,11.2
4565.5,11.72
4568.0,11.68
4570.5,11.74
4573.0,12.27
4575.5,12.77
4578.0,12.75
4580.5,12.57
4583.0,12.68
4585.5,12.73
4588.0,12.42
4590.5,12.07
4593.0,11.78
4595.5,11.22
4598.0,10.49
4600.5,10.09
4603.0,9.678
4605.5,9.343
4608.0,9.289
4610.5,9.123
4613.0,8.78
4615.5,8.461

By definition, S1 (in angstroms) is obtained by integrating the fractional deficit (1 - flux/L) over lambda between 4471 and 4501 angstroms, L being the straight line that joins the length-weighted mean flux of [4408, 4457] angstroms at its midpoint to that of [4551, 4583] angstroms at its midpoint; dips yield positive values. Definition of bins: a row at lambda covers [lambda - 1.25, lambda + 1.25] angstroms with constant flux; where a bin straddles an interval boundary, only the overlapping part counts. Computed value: 6.9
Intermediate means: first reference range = 6.14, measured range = 6.34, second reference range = 11.5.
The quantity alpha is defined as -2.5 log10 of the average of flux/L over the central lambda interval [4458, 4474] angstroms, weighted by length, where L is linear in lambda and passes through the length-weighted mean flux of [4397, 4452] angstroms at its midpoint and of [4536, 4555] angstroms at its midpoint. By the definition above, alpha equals 0.18 mag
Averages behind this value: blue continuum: 6.14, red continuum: 9.45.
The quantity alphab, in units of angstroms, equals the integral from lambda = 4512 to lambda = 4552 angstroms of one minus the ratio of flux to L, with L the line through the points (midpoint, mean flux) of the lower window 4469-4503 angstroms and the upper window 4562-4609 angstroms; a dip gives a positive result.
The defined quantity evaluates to 1.0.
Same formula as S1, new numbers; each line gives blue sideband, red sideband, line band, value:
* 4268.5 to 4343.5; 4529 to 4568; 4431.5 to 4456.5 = 6.0 angstroms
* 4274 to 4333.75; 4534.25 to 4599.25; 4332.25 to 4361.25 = 2.9 angstroms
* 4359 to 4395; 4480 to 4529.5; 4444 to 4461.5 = 0.2 angstroms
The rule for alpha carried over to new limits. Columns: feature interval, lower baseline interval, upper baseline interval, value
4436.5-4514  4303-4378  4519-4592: 0.407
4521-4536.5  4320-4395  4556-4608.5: 0.204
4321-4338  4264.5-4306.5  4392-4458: -0.020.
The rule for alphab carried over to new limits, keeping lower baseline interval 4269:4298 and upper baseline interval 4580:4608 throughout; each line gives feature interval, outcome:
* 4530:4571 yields 2.1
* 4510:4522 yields 4.0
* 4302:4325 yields 3.0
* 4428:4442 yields 4.2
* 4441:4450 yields 2.5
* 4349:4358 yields 1.6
